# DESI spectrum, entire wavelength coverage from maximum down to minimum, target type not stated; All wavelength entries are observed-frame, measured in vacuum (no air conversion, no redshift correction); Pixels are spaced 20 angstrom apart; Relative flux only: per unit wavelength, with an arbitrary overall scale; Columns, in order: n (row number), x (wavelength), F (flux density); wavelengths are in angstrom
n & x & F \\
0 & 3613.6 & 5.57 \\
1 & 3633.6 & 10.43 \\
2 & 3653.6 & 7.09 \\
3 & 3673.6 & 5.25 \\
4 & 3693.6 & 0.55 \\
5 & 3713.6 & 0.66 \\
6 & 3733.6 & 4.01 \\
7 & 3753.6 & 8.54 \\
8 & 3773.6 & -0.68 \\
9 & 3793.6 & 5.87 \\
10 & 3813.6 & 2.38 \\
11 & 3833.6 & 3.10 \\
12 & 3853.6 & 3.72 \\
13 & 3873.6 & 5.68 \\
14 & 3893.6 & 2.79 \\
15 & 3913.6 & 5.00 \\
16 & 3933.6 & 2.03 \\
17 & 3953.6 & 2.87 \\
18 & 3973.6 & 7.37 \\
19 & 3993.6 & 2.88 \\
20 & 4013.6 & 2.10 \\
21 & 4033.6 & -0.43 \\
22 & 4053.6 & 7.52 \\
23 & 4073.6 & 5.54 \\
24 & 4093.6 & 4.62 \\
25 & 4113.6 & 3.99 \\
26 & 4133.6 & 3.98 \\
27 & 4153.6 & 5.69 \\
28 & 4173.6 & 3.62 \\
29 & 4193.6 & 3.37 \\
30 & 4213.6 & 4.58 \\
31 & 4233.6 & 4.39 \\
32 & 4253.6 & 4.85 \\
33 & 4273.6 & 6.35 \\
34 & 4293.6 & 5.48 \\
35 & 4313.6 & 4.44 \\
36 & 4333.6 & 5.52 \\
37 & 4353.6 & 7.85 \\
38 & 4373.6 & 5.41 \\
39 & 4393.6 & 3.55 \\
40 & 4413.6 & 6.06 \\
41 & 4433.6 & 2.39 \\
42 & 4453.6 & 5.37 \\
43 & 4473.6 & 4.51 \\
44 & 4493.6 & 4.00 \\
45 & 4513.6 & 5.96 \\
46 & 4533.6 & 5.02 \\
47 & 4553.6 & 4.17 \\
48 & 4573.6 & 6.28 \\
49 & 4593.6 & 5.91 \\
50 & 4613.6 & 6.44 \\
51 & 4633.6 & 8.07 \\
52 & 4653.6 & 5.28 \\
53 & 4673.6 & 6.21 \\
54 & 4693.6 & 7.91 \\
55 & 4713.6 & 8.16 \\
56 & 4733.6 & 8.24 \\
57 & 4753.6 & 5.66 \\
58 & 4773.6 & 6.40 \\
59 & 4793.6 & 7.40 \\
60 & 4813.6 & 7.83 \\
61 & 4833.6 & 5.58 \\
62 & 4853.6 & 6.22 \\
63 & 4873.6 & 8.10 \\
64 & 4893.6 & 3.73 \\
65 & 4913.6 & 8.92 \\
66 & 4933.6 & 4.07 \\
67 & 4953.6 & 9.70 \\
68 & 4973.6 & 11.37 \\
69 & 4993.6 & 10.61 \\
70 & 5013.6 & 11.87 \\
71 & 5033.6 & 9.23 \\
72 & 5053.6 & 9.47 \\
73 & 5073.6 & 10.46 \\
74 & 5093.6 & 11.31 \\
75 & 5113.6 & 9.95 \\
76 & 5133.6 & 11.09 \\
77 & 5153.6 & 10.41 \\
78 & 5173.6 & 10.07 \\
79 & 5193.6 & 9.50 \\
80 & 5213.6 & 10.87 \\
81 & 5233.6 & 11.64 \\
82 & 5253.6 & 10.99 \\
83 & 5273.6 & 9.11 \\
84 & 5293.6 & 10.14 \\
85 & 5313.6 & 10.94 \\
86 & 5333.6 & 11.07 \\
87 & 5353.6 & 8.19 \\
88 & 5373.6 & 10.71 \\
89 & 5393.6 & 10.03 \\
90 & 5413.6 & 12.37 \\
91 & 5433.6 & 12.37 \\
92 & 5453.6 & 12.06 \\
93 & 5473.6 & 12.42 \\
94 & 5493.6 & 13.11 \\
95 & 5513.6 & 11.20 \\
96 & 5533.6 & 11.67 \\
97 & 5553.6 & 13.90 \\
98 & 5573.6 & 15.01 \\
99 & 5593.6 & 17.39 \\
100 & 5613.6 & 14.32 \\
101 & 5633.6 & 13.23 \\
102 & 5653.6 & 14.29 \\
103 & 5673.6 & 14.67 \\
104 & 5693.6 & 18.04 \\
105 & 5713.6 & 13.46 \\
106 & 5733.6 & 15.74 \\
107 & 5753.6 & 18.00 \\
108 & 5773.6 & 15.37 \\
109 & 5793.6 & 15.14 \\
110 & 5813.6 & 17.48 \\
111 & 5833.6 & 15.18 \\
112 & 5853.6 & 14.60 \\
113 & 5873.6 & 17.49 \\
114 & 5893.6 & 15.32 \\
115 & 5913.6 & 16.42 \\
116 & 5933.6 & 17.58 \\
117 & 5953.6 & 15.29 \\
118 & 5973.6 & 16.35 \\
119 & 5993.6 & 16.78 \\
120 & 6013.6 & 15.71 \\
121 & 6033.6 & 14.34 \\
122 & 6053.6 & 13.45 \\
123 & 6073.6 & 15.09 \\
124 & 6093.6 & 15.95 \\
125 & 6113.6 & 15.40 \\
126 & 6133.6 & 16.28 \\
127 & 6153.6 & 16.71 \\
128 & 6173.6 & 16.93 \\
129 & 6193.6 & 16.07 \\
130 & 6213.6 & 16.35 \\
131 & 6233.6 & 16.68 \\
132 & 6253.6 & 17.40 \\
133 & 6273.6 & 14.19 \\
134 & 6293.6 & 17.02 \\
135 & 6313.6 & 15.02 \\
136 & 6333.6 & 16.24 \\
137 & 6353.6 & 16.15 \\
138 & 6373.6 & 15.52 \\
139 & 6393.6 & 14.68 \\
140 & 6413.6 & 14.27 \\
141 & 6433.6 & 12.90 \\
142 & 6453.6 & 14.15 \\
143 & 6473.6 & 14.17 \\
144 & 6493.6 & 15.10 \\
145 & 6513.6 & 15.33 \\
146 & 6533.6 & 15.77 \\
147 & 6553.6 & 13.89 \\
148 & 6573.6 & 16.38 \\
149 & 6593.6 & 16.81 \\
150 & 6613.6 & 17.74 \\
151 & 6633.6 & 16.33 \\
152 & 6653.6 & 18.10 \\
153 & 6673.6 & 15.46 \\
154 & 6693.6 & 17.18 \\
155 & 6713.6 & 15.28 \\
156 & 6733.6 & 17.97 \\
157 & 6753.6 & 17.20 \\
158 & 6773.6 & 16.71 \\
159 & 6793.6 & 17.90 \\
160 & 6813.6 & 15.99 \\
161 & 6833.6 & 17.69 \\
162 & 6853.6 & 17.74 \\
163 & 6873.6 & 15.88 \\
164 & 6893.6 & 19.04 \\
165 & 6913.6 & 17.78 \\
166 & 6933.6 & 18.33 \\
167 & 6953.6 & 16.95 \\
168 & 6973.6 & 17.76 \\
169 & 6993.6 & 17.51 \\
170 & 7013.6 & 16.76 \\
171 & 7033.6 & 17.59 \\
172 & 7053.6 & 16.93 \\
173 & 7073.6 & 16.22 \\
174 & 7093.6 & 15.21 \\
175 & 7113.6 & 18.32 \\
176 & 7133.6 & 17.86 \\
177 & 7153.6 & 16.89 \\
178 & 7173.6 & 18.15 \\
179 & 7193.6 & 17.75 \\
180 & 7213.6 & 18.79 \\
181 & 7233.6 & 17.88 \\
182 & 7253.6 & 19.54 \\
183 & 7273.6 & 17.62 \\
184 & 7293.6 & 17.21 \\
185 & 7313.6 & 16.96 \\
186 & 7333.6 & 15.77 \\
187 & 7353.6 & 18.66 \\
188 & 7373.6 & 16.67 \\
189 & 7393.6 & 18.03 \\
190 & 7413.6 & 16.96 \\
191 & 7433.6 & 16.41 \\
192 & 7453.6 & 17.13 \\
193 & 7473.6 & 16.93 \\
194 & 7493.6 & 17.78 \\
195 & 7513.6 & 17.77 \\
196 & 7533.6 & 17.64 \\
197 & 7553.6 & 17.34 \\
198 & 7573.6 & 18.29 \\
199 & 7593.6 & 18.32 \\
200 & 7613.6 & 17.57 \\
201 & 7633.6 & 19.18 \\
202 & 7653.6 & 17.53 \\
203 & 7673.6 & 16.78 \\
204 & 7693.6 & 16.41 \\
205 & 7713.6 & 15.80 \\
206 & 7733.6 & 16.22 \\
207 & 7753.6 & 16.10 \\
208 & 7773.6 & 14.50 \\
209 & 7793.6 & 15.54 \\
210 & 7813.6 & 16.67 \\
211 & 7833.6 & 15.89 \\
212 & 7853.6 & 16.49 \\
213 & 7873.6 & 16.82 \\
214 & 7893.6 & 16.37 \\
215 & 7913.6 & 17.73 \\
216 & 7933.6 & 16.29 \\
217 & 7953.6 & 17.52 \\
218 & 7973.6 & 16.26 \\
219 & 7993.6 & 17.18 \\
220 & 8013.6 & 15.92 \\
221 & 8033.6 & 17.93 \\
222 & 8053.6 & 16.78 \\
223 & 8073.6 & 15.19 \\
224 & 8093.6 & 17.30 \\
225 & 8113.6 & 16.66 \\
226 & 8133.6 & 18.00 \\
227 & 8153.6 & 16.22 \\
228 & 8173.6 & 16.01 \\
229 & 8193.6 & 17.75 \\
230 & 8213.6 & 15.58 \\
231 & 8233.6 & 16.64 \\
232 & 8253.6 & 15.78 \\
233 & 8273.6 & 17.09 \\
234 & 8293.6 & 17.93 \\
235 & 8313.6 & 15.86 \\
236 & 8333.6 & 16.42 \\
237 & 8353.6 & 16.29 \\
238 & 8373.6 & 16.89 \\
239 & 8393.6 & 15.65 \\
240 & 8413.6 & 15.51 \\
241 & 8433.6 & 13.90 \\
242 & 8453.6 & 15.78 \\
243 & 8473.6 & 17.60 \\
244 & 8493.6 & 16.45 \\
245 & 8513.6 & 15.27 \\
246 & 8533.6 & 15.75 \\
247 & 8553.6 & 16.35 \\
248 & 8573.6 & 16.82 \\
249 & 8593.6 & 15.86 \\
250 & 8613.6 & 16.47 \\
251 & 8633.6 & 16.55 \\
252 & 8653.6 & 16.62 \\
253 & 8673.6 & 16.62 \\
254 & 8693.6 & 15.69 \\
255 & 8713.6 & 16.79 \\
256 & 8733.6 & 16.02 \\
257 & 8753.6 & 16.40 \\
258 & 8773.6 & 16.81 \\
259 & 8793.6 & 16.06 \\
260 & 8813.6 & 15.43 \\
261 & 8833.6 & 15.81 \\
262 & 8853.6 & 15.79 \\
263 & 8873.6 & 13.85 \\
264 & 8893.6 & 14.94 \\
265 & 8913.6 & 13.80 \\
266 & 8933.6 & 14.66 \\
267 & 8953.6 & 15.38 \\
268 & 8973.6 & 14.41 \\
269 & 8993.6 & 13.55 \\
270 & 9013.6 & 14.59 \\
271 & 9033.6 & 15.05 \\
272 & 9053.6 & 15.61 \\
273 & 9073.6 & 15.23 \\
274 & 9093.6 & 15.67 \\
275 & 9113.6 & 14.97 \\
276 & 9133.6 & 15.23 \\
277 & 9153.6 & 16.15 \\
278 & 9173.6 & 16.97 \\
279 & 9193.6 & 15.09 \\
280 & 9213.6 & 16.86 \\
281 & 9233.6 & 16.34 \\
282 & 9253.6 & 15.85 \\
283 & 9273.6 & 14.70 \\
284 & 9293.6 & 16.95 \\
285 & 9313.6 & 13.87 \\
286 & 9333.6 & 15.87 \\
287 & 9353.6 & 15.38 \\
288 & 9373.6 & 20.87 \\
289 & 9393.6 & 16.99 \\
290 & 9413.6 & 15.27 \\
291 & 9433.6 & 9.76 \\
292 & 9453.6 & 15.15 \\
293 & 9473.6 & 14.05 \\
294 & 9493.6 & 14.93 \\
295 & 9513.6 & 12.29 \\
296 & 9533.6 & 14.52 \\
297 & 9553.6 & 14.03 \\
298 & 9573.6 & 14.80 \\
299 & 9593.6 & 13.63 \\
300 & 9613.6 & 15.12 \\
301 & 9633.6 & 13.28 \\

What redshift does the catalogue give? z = 0.24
